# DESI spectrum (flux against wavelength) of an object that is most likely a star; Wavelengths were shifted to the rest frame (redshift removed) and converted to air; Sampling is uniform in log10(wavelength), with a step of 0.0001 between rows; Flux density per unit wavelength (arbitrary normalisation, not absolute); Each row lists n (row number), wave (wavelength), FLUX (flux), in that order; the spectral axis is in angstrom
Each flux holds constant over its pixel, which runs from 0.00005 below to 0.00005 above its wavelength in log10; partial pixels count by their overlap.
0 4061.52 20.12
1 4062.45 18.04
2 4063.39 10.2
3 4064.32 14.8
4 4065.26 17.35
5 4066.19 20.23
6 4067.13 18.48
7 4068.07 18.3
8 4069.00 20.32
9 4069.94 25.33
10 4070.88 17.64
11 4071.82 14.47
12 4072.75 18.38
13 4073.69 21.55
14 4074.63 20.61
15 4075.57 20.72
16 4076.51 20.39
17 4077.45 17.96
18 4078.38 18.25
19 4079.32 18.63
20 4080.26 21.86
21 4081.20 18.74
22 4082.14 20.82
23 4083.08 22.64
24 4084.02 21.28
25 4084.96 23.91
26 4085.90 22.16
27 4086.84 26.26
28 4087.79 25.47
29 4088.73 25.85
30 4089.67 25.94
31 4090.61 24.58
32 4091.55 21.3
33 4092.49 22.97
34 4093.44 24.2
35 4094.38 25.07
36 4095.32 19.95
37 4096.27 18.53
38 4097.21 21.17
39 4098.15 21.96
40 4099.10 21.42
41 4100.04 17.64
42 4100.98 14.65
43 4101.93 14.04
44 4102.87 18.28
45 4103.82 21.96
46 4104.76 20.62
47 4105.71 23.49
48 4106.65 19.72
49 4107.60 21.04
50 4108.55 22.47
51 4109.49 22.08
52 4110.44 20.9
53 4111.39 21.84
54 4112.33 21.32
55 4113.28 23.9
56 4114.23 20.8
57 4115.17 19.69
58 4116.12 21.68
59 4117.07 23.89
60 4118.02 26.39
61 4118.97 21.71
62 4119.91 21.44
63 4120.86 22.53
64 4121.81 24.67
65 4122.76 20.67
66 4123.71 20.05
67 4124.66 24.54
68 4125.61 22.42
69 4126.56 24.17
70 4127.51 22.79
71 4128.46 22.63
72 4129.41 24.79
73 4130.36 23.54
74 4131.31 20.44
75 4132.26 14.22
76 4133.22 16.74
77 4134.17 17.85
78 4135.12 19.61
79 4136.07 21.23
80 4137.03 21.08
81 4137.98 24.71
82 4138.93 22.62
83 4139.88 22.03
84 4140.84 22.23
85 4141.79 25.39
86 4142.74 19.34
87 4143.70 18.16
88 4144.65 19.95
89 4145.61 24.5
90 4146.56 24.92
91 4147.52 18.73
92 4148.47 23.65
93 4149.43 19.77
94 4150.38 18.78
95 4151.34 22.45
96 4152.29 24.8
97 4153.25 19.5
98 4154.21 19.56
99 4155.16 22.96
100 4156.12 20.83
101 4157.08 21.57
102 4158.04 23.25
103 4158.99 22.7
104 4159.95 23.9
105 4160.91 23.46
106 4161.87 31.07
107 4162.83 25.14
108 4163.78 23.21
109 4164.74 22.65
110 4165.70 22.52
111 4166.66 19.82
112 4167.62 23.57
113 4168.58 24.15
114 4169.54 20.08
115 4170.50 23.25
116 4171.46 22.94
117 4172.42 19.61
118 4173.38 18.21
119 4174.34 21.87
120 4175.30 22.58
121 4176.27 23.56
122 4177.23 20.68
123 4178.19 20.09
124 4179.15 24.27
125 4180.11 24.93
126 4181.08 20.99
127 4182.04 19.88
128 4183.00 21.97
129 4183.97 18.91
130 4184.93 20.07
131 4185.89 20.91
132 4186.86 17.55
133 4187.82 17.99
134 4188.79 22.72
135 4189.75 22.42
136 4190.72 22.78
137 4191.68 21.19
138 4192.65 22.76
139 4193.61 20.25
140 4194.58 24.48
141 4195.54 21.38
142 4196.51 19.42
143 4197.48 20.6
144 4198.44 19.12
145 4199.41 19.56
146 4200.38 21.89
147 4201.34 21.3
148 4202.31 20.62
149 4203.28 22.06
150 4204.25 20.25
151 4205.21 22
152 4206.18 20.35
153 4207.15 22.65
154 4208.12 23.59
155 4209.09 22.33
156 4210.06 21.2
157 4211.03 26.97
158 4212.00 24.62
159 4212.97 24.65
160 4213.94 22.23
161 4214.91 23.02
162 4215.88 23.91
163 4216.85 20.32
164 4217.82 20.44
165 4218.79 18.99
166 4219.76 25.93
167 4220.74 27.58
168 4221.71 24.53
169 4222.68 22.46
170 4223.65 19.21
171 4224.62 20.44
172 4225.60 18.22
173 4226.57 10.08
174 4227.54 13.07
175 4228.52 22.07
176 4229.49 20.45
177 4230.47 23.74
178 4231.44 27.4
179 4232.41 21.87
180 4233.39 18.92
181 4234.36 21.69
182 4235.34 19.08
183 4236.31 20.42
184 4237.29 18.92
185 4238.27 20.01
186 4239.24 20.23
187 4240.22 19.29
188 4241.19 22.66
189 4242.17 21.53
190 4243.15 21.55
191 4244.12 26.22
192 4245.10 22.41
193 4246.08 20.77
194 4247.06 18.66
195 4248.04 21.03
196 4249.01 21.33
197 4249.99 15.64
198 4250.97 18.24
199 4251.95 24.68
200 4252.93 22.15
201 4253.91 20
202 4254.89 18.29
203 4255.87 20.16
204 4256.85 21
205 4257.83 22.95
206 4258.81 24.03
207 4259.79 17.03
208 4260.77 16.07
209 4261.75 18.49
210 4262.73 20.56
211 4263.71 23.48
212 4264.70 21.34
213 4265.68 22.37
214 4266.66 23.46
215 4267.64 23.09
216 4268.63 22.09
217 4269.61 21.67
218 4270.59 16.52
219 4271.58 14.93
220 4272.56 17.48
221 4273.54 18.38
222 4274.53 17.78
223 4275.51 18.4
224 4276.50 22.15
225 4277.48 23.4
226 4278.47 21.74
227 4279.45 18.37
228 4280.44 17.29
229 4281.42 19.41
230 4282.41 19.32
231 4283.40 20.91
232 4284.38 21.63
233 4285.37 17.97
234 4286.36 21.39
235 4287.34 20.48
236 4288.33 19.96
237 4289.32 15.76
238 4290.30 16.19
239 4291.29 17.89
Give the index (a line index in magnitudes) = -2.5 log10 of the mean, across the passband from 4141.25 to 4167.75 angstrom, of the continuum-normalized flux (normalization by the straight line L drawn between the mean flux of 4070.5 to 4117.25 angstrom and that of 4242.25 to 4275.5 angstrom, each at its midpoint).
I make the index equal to -0.08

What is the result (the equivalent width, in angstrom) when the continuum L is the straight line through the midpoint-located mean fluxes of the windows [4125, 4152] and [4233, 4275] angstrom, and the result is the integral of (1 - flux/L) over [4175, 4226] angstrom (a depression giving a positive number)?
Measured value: -2.2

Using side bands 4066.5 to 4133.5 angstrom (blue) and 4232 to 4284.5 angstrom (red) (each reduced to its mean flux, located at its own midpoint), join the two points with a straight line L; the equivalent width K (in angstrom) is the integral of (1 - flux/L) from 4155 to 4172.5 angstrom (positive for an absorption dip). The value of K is -1.8 angstrom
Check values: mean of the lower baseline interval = 21.3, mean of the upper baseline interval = 20.4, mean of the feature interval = 23.1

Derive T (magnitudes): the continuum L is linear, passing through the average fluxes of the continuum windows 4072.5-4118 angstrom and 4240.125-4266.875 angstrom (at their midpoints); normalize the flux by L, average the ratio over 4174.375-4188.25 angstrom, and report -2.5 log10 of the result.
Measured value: 0.00 mag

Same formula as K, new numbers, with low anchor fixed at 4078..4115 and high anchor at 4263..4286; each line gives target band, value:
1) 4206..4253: -2.1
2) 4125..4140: -0.1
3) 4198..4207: -0.1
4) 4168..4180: -0.6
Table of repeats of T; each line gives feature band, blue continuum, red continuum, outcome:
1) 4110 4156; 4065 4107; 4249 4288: -0.05 mag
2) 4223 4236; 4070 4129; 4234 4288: 0.04 mag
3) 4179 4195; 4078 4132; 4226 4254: -0.02 mag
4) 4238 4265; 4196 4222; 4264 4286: 0.00 mag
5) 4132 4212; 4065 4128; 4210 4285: -0.03 mag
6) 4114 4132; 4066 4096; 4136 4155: -0.05 mag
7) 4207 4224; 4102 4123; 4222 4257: -0.12 mag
